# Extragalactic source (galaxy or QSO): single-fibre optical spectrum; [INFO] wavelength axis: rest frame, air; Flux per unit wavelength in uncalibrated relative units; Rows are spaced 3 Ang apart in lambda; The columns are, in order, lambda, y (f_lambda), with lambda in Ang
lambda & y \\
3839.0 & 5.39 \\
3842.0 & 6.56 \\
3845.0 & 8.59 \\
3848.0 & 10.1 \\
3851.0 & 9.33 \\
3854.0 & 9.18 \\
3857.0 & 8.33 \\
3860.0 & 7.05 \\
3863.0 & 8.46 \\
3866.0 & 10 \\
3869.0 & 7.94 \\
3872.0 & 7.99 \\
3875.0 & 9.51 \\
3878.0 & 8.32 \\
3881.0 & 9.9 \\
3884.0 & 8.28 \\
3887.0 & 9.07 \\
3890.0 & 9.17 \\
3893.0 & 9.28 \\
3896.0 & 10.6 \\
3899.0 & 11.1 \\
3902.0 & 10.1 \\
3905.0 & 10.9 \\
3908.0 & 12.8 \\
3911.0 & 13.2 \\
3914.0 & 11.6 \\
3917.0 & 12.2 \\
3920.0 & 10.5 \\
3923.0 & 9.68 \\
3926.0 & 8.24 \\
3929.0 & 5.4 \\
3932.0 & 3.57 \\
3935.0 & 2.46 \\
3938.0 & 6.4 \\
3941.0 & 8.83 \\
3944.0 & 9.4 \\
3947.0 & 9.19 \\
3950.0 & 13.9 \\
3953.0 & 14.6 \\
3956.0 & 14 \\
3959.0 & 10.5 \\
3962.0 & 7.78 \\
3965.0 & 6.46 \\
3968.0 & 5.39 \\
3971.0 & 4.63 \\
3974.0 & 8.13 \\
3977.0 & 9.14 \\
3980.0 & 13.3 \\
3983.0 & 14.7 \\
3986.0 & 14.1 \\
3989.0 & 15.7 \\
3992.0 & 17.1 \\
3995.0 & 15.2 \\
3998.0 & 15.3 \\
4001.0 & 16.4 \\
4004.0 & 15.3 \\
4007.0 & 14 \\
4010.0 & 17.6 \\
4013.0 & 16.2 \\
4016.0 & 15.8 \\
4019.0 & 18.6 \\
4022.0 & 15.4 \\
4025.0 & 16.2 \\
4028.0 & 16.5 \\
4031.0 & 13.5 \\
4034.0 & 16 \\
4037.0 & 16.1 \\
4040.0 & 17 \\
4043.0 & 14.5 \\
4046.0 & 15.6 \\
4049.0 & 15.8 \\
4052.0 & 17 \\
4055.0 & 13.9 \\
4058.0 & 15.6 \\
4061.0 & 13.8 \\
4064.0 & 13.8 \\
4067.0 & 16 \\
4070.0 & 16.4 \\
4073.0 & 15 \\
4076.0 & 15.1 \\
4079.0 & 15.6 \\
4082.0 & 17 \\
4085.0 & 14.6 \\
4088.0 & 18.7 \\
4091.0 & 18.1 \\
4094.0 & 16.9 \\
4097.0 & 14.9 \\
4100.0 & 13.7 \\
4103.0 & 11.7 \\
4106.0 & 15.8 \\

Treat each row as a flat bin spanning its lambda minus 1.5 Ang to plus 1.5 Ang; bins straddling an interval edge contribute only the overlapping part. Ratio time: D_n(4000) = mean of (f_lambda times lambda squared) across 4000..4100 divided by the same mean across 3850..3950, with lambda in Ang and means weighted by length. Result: 1.9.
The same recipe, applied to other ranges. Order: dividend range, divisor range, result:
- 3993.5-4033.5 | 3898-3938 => 1.80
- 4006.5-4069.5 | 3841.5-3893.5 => 1.95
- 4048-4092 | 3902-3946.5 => 1.89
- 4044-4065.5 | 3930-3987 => 1.71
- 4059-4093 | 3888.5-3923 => 1.57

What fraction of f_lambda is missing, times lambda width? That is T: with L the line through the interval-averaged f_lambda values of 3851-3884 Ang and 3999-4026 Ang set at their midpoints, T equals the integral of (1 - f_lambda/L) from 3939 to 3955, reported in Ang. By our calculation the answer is 2.1 Ang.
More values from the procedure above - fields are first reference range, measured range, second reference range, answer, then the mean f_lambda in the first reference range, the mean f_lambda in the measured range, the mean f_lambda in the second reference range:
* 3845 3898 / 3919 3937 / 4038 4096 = 7.2 Ang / 8.98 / 6.53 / 15.8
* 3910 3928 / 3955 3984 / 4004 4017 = 9.2 Ang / 10.7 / 9.23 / 15.8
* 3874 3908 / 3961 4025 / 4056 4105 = -1.6 Ang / 9.8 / 13.3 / 15.4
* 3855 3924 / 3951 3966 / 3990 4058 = 2.3 Ang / 9.82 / 10.9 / 15.9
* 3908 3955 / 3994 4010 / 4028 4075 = -3.1 Ang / 9.44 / 15.5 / 15.4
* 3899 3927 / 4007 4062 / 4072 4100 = -4.6 Ang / 11.1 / 15.8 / 16.1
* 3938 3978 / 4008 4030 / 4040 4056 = -4.8 Ang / 9.27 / 16.5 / 15.6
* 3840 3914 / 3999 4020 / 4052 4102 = -4.2 Ang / 9.42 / 16.2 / 15.6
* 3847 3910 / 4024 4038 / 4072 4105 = -1.7 Ang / 9.43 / 15.6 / 15.6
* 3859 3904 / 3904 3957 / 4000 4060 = 7.2 Ang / 9.16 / 9.78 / 15.8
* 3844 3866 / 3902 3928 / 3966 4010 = -0.9 Ang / 8.81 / 11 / 12.8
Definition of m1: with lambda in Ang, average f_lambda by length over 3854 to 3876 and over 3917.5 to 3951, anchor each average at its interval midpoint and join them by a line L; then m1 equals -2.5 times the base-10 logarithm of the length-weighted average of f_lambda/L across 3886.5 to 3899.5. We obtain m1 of -0.182 mag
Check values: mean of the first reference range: 8.49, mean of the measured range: 9.81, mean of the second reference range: 8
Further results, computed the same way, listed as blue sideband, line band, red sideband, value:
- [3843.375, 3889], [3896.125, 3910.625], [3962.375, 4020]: -0.12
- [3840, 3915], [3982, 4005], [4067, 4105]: -0.20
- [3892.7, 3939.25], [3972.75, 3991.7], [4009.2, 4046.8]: 0.04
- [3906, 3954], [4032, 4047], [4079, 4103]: -0.14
